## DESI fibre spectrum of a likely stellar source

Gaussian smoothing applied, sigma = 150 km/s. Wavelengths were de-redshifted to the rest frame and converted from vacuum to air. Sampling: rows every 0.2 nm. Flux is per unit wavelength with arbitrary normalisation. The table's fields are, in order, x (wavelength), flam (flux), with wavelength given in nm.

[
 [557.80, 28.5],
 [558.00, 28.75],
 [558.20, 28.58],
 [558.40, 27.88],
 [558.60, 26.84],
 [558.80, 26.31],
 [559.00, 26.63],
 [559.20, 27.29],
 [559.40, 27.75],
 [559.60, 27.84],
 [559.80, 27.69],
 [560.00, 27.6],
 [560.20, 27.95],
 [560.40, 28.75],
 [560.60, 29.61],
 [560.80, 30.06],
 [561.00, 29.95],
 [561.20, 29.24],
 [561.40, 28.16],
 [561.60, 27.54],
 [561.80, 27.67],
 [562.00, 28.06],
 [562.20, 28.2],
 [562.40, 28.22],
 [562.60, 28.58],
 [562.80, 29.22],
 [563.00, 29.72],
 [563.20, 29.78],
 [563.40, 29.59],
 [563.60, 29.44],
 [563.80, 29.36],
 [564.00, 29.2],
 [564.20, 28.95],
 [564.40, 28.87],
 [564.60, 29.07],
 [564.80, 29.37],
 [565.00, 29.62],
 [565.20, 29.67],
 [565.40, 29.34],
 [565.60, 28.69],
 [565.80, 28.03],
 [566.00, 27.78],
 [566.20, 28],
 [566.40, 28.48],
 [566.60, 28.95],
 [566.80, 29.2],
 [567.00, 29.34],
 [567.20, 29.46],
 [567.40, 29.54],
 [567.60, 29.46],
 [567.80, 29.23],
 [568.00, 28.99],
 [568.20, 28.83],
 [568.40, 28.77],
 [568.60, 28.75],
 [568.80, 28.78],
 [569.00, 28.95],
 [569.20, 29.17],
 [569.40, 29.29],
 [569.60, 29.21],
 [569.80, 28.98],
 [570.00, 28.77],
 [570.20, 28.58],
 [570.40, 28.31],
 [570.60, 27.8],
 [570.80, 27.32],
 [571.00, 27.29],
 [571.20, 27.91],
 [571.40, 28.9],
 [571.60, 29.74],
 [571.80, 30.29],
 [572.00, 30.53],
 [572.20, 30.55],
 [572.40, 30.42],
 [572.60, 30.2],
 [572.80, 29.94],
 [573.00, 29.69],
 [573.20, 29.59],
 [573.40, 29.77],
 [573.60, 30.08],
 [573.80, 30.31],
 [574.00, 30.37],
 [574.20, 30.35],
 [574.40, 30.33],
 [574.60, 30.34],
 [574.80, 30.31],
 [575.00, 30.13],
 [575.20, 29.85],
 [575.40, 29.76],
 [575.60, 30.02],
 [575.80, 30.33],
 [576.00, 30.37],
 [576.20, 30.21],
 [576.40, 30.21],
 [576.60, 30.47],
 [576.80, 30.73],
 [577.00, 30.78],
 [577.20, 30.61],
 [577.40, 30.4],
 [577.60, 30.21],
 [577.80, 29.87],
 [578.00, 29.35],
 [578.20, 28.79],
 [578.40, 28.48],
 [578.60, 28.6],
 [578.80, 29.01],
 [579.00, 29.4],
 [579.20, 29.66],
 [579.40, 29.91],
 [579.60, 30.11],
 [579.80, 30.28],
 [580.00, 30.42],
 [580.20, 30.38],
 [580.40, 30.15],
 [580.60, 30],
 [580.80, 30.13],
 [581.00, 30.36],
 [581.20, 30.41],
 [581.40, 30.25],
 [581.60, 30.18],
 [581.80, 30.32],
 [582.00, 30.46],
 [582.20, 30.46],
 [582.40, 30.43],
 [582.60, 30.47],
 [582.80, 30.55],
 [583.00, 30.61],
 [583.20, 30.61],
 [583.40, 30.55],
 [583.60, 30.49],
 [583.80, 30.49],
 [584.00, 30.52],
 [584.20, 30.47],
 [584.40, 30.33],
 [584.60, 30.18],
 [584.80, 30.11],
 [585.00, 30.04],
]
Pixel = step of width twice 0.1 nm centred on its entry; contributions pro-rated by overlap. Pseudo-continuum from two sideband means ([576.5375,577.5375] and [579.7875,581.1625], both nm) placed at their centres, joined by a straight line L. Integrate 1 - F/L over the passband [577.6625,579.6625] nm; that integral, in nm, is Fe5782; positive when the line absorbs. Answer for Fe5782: 0.07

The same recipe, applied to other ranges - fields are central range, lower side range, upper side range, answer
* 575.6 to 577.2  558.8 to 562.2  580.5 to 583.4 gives -0.033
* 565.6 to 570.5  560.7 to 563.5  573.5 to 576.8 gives 0.103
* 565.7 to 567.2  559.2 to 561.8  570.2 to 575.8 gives 0.021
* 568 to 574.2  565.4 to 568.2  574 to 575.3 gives 0.077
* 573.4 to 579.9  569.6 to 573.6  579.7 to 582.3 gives -0.043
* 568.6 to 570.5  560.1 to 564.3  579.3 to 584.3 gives 0.037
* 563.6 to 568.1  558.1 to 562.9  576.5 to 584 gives -0.055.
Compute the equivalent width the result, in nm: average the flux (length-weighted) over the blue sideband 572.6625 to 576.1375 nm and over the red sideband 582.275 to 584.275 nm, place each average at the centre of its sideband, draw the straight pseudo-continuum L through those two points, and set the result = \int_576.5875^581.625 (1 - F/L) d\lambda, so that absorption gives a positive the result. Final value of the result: 0.06 nm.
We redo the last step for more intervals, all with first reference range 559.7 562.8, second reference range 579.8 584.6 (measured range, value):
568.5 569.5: 0.01 nm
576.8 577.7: -0.02 nm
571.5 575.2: -0.07 nm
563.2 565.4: -0.04 nm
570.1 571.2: 0.06 nm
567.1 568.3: -0.01 nm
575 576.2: -0.01 nm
